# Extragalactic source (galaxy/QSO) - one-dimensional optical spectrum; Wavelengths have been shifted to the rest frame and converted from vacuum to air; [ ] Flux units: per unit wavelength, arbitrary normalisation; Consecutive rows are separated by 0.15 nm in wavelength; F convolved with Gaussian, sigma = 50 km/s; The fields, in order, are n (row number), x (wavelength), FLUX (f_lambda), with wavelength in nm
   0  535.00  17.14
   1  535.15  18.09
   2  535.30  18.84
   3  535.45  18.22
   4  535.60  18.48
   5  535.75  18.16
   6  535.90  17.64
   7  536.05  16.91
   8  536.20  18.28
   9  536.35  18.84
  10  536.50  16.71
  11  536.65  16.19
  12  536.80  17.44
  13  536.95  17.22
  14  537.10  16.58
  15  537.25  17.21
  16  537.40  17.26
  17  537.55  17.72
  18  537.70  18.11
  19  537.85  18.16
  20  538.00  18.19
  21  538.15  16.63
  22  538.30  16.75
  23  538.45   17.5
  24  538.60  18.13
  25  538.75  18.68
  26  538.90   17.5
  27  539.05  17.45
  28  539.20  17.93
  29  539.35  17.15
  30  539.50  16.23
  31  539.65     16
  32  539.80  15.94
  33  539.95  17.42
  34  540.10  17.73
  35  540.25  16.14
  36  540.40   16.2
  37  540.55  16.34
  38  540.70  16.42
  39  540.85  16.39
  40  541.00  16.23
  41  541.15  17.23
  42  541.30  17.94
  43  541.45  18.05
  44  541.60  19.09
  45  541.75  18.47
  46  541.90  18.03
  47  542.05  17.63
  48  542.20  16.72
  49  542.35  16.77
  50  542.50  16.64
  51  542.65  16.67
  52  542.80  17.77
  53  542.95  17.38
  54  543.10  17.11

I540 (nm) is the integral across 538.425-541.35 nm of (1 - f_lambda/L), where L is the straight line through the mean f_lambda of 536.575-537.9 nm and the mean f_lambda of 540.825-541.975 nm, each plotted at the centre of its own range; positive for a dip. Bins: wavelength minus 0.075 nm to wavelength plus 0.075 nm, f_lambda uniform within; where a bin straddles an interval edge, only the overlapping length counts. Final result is 0.09 nm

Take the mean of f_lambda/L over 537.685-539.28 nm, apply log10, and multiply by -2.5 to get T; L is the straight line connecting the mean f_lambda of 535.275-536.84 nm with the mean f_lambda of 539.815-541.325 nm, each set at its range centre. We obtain -0.03 mag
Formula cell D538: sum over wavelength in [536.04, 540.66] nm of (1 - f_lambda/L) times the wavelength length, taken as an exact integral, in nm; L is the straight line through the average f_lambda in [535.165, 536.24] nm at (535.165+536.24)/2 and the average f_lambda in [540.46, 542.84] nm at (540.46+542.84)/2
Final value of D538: 0.12 nm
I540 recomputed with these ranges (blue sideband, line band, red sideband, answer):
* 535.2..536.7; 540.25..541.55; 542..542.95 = 0.029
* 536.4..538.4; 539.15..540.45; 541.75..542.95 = 0.040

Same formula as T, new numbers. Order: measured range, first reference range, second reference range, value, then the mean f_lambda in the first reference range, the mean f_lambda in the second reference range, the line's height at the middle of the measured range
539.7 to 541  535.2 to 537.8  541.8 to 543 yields 0.05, 17.6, 17.2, 17.4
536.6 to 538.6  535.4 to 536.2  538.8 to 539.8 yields 0.01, 17.9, 17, 17.4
